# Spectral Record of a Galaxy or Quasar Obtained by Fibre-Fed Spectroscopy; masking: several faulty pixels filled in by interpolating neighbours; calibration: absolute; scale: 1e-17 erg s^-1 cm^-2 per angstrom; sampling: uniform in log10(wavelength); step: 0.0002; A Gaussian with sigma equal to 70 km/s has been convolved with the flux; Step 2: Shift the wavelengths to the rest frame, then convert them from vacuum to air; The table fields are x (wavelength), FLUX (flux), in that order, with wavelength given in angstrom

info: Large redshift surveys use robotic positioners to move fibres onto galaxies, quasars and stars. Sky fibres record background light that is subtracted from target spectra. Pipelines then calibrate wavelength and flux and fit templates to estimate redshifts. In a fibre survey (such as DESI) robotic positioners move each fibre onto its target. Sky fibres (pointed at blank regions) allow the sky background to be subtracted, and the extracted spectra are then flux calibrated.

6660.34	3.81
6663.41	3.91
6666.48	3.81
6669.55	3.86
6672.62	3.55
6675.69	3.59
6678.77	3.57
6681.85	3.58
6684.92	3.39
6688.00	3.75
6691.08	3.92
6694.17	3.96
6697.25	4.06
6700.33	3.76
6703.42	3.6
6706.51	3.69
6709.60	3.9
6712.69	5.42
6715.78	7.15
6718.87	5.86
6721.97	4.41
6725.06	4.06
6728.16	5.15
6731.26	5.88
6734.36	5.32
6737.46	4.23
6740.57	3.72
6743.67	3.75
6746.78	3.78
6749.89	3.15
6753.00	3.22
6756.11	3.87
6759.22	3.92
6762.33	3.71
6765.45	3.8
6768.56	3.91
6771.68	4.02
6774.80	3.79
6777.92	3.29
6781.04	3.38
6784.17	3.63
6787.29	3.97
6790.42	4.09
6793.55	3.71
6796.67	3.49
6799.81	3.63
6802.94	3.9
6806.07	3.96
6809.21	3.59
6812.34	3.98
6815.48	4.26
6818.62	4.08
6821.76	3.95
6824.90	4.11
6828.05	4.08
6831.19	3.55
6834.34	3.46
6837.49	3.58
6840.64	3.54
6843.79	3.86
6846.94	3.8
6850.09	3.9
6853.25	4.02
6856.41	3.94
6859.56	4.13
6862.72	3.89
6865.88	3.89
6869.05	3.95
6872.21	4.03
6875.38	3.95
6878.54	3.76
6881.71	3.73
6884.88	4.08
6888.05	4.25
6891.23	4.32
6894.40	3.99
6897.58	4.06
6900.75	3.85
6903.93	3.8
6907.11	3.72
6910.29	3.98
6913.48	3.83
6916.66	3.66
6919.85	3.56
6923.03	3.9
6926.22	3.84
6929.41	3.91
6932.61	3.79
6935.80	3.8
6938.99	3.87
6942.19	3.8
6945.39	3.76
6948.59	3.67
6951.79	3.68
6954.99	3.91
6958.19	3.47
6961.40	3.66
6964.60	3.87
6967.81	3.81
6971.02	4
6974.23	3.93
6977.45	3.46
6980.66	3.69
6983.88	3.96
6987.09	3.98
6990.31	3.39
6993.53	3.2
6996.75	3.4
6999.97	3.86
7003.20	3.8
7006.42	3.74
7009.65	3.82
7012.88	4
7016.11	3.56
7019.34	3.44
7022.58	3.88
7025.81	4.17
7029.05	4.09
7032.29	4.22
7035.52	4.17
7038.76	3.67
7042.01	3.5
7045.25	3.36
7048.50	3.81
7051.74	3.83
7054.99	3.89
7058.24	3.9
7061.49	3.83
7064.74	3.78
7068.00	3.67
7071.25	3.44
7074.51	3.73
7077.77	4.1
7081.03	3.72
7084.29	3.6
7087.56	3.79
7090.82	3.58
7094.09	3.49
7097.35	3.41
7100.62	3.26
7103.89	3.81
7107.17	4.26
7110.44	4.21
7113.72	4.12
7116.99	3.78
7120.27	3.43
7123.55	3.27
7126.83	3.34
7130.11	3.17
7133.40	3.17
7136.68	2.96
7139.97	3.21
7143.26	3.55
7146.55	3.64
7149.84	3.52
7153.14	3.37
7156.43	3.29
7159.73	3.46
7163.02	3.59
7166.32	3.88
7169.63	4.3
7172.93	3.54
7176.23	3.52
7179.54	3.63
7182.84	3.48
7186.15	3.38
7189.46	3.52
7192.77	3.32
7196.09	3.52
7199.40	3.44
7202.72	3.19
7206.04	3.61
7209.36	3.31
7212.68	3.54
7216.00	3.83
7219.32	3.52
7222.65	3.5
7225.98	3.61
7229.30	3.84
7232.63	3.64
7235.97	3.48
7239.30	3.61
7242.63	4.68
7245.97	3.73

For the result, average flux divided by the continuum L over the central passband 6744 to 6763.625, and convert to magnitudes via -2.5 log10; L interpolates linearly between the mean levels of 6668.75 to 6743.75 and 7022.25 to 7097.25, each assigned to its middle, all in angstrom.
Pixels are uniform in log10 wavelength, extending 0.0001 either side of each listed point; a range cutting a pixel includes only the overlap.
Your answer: 0.17 mag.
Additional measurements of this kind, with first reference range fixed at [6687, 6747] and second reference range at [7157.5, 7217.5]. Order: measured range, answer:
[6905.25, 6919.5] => 0.09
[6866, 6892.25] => 0.05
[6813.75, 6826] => 0.05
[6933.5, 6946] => 0.07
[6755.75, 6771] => 0.14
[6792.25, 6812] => 0.16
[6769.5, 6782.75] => 0.20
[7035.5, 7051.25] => 0.05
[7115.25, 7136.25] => 0.10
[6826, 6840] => 0.16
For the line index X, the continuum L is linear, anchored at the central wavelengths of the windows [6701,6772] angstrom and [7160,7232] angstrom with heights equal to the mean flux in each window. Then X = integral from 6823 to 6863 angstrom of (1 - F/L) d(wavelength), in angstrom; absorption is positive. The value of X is 3.0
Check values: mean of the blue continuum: 4.32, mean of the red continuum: 3.57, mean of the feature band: 3.83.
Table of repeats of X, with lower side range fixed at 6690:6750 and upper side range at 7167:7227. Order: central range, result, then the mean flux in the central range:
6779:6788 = 1.5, 3.61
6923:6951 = 1.7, 3.81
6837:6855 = 1.8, 3.8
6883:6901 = 0.2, 4.1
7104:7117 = -1.3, 4.1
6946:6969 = 1.6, 3.73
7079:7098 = 0.7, 3.62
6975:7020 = 3.0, 3.67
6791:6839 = 5.2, 3.83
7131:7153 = 1.9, 3.34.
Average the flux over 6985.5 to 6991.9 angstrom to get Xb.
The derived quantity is 3.68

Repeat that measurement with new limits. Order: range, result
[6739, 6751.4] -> 3.6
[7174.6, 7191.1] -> 3.51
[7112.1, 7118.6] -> 3.95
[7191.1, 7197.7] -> 3.42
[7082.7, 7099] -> 3.57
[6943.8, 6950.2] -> 3.71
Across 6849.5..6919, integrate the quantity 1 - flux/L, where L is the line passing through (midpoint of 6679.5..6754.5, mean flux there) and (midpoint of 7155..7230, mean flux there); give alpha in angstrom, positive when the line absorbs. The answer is 1.4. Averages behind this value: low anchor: 4.27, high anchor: 3.55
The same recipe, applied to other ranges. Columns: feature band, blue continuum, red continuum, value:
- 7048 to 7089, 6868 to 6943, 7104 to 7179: -1.1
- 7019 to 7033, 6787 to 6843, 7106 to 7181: -1.3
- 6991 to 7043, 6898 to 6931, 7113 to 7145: -2.5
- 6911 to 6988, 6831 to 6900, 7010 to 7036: 2.6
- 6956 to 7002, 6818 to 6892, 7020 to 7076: 1.8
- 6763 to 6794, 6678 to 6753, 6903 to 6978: 2.9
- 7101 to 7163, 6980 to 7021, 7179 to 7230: 0.7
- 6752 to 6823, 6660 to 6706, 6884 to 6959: -0.1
